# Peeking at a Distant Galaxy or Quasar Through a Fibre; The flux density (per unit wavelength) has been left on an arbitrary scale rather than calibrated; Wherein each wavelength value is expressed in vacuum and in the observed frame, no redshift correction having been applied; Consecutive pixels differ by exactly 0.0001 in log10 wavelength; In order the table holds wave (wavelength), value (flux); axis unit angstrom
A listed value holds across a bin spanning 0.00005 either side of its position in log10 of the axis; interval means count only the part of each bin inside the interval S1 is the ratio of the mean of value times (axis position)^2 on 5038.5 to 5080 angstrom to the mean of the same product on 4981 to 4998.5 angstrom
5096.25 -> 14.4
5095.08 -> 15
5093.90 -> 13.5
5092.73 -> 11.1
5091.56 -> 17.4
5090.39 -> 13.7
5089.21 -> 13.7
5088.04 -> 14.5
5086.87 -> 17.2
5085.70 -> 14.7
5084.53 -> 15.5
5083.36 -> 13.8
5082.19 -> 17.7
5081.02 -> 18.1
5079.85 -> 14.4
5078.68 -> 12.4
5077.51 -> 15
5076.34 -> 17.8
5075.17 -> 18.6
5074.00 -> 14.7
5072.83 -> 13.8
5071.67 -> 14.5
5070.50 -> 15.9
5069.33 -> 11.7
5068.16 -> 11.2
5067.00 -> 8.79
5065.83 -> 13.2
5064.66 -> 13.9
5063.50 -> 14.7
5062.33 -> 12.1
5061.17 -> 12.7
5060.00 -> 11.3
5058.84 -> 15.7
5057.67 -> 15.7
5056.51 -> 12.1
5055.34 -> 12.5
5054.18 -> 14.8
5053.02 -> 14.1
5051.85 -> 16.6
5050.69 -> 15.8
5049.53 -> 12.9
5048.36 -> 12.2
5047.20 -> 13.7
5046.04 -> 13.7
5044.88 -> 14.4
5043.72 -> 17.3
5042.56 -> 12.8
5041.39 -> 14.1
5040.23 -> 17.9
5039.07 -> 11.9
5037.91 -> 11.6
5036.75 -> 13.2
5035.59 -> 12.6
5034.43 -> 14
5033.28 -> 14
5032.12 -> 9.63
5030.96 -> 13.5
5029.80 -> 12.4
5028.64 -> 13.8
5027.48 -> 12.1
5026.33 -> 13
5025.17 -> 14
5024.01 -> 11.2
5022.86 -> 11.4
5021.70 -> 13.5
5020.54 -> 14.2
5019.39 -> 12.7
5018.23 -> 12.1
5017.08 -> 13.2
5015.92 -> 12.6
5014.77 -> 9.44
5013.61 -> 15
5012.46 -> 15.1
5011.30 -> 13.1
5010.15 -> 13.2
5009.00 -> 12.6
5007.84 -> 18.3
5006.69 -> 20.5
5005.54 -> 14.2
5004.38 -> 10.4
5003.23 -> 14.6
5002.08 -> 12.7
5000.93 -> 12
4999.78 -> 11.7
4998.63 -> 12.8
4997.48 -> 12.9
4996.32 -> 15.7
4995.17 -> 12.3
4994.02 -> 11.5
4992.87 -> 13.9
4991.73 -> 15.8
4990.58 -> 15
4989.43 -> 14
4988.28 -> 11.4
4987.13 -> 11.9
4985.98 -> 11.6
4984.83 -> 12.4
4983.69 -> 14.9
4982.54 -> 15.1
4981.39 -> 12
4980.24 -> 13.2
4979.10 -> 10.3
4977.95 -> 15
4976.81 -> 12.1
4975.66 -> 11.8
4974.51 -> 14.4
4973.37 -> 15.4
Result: 1.1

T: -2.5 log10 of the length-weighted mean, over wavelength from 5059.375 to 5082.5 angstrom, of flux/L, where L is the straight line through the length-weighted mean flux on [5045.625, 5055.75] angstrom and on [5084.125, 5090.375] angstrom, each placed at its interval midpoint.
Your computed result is 0.04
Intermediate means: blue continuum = 14.1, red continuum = 15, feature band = 14.1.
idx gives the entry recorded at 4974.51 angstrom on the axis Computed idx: 14.4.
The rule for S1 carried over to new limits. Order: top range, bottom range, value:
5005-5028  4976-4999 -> 1.04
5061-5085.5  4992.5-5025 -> 1.11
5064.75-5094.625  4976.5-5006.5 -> 1.14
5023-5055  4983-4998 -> 1.04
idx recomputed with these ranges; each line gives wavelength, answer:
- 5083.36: 13.8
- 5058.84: 15.7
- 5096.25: 14.4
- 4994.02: 11.5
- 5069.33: 11.7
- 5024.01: 11.2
